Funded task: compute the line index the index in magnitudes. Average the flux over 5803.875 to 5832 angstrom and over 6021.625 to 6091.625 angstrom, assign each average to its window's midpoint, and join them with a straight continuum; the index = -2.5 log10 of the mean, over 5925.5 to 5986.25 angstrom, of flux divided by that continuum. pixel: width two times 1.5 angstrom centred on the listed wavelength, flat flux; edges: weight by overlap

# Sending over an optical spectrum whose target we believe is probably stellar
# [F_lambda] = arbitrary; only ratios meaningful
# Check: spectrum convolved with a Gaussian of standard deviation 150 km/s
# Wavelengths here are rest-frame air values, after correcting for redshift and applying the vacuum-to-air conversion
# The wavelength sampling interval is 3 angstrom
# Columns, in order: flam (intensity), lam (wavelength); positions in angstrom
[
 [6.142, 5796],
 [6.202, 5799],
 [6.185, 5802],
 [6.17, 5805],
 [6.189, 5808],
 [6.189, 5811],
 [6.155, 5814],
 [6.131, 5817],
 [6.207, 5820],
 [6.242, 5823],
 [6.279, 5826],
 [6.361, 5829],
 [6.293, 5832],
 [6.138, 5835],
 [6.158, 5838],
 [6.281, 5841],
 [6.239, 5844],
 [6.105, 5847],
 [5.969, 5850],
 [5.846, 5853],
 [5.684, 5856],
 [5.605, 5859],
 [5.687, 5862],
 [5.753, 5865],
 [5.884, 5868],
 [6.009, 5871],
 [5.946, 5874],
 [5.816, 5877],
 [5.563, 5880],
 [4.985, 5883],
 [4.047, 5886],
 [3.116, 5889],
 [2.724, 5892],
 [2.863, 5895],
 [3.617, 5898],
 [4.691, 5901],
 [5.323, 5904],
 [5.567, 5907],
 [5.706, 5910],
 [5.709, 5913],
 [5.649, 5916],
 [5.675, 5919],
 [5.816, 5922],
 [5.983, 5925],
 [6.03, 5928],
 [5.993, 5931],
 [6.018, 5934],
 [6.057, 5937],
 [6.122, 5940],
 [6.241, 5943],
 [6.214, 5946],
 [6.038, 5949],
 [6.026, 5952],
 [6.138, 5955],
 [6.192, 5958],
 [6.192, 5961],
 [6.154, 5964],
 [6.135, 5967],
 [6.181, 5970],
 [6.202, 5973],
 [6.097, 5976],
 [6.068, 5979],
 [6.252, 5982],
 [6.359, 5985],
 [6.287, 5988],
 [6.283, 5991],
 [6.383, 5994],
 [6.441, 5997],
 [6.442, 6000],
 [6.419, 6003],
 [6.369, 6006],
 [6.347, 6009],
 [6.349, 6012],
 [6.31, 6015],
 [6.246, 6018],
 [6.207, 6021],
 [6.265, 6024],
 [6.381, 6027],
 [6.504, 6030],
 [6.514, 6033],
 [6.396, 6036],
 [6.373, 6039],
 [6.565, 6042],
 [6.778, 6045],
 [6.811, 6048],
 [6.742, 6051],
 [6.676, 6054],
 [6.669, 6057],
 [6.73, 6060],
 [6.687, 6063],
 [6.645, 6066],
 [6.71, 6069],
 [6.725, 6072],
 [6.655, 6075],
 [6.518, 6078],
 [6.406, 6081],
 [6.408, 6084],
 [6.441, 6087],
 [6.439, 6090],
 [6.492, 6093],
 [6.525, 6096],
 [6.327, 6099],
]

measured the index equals 0.05 mag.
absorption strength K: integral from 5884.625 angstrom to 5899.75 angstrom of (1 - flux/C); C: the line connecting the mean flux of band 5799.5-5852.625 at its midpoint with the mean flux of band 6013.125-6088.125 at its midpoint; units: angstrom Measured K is 7.2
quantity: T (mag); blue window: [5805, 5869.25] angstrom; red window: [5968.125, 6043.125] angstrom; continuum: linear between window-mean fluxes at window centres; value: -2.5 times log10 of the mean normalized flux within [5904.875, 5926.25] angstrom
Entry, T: 0.087 mag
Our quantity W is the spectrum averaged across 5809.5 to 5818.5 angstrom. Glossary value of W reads 6.16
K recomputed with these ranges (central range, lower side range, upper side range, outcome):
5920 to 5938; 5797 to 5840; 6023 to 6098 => 1.1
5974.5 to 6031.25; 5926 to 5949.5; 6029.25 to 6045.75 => 0.4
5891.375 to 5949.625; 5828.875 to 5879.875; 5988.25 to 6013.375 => 6.9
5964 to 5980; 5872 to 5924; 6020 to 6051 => -1.1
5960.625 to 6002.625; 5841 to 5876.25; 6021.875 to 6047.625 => 0.3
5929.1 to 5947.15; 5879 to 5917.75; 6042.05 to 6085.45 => -3.7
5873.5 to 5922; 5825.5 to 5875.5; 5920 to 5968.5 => 9.8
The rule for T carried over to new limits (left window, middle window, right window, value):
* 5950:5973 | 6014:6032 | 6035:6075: 0.03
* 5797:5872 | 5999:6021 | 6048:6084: 0.03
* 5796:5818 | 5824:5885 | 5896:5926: -0.02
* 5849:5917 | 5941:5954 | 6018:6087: -0.09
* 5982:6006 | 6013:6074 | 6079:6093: -0.02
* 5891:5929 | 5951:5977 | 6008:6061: -0.09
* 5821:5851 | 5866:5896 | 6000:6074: 0.30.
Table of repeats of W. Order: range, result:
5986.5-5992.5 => 6.29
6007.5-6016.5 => 6.34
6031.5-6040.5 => 6.43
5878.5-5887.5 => 4.86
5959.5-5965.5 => 6.17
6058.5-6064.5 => 6.71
